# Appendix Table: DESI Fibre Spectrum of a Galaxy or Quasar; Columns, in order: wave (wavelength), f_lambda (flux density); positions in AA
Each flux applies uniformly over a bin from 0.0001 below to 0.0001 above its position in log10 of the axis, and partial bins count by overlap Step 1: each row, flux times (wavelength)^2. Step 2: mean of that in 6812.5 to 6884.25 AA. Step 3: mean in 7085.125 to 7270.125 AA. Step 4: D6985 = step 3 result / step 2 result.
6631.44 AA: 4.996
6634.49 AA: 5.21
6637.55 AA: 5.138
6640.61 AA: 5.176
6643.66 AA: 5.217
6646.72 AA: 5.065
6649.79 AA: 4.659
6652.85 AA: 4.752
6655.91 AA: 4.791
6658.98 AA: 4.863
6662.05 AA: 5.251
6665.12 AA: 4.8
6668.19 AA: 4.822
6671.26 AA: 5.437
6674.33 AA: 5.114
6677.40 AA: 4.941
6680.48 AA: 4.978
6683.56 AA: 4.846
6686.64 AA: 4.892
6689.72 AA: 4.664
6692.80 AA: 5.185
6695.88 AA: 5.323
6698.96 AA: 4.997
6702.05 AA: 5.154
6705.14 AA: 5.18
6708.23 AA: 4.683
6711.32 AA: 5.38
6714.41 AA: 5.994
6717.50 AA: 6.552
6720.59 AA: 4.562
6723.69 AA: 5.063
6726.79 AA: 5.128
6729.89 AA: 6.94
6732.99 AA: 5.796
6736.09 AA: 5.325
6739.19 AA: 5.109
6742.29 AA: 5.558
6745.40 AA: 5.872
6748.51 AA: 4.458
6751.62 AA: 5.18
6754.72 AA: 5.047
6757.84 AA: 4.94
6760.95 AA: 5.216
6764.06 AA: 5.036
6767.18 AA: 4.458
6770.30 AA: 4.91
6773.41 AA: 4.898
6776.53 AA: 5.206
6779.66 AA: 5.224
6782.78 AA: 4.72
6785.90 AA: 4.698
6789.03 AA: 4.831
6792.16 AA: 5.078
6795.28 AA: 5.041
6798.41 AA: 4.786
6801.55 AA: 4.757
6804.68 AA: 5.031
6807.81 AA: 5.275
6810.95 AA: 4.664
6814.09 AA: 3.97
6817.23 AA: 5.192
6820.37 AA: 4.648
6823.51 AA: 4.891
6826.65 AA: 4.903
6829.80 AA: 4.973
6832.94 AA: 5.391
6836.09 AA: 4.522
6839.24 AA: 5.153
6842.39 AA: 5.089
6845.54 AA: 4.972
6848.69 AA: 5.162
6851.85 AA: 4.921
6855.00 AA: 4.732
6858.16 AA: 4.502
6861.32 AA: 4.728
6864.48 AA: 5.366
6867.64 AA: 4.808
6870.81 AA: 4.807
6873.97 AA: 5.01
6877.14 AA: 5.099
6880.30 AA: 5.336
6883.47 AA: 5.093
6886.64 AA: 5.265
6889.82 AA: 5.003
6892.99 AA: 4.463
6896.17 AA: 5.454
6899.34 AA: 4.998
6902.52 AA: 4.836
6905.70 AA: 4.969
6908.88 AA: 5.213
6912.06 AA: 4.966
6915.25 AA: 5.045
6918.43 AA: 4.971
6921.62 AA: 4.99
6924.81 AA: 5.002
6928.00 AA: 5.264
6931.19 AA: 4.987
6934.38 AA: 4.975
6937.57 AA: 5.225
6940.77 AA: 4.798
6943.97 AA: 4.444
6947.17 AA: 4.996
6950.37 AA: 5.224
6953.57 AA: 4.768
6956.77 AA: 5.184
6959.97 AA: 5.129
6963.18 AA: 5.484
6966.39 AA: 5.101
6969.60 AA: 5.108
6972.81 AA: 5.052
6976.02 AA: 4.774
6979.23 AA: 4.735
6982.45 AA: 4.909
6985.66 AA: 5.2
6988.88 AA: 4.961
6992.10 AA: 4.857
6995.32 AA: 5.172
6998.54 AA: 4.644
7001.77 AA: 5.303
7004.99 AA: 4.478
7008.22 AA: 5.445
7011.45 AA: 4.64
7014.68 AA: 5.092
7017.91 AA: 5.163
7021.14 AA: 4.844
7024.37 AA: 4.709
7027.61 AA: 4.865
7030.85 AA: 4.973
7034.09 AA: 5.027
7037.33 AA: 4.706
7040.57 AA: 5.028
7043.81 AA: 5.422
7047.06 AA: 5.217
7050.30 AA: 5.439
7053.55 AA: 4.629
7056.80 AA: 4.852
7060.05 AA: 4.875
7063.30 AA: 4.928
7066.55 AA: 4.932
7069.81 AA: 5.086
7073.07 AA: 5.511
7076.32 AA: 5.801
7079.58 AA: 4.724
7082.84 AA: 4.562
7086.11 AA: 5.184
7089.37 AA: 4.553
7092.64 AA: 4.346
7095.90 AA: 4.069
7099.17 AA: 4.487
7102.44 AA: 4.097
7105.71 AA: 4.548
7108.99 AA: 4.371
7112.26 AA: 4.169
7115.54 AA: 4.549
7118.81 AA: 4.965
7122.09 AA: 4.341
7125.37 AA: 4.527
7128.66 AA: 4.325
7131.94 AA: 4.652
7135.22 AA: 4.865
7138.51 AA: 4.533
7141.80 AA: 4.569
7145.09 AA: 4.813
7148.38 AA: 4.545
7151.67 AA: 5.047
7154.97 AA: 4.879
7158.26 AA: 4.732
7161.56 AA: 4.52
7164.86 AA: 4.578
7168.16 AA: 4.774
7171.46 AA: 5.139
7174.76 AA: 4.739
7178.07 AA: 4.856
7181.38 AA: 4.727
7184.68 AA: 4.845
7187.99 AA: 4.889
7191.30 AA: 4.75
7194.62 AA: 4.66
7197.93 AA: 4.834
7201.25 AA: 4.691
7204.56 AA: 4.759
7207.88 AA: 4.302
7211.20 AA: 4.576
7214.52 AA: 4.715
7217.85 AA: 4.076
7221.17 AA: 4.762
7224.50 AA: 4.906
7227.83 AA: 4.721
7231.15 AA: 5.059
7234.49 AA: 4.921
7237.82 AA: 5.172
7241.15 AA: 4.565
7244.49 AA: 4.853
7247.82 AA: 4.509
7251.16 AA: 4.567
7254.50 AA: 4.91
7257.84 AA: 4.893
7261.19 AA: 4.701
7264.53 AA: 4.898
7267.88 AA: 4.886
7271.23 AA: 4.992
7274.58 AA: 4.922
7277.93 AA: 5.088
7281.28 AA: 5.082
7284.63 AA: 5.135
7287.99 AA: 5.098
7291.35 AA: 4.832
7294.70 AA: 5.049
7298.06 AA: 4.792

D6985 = 1.04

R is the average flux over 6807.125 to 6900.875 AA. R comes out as 4.94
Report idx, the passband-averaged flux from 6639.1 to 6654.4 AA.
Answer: 4.98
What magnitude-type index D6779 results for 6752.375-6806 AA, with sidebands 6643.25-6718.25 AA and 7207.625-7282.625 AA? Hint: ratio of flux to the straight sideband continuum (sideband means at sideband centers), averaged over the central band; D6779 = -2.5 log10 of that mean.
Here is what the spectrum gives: 0.021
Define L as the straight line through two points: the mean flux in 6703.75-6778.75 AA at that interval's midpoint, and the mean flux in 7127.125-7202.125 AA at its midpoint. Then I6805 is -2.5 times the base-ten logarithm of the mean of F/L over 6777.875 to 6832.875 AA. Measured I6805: 0.067 mag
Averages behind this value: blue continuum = 5.27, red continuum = 4.74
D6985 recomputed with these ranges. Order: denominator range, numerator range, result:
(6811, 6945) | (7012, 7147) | 1.02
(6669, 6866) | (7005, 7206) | 1.04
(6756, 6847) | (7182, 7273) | 1.09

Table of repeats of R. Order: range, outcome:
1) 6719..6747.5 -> 5.47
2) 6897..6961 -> 5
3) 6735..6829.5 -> 4.96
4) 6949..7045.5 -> 5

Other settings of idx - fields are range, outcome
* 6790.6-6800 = 4.97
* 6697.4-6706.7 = 5.11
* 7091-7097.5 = 4.21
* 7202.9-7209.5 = 4.54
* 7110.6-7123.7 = 4.51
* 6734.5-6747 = 5.46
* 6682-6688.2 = 4.87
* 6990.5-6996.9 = 5.01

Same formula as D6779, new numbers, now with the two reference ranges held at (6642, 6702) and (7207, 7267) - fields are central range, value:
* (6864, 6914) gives -0.03 mag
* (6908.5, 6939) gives -0.04 mag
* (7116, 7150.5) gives 0.04 mag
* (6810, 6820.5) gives 0.07 mag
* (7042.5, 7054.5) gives -0.08 mag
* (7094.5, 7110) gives 0.11 mag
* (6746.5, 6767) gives 0.00 mag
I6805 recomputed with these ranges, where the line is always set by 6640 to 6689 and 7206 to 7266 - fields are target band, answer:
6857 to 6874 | 0.00 mag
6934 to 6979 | -0.04 mag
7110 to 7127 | 0.06 mag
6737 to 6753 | -0.07 mag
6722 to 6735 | -0.16 mag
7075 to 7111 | 0.04 mag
